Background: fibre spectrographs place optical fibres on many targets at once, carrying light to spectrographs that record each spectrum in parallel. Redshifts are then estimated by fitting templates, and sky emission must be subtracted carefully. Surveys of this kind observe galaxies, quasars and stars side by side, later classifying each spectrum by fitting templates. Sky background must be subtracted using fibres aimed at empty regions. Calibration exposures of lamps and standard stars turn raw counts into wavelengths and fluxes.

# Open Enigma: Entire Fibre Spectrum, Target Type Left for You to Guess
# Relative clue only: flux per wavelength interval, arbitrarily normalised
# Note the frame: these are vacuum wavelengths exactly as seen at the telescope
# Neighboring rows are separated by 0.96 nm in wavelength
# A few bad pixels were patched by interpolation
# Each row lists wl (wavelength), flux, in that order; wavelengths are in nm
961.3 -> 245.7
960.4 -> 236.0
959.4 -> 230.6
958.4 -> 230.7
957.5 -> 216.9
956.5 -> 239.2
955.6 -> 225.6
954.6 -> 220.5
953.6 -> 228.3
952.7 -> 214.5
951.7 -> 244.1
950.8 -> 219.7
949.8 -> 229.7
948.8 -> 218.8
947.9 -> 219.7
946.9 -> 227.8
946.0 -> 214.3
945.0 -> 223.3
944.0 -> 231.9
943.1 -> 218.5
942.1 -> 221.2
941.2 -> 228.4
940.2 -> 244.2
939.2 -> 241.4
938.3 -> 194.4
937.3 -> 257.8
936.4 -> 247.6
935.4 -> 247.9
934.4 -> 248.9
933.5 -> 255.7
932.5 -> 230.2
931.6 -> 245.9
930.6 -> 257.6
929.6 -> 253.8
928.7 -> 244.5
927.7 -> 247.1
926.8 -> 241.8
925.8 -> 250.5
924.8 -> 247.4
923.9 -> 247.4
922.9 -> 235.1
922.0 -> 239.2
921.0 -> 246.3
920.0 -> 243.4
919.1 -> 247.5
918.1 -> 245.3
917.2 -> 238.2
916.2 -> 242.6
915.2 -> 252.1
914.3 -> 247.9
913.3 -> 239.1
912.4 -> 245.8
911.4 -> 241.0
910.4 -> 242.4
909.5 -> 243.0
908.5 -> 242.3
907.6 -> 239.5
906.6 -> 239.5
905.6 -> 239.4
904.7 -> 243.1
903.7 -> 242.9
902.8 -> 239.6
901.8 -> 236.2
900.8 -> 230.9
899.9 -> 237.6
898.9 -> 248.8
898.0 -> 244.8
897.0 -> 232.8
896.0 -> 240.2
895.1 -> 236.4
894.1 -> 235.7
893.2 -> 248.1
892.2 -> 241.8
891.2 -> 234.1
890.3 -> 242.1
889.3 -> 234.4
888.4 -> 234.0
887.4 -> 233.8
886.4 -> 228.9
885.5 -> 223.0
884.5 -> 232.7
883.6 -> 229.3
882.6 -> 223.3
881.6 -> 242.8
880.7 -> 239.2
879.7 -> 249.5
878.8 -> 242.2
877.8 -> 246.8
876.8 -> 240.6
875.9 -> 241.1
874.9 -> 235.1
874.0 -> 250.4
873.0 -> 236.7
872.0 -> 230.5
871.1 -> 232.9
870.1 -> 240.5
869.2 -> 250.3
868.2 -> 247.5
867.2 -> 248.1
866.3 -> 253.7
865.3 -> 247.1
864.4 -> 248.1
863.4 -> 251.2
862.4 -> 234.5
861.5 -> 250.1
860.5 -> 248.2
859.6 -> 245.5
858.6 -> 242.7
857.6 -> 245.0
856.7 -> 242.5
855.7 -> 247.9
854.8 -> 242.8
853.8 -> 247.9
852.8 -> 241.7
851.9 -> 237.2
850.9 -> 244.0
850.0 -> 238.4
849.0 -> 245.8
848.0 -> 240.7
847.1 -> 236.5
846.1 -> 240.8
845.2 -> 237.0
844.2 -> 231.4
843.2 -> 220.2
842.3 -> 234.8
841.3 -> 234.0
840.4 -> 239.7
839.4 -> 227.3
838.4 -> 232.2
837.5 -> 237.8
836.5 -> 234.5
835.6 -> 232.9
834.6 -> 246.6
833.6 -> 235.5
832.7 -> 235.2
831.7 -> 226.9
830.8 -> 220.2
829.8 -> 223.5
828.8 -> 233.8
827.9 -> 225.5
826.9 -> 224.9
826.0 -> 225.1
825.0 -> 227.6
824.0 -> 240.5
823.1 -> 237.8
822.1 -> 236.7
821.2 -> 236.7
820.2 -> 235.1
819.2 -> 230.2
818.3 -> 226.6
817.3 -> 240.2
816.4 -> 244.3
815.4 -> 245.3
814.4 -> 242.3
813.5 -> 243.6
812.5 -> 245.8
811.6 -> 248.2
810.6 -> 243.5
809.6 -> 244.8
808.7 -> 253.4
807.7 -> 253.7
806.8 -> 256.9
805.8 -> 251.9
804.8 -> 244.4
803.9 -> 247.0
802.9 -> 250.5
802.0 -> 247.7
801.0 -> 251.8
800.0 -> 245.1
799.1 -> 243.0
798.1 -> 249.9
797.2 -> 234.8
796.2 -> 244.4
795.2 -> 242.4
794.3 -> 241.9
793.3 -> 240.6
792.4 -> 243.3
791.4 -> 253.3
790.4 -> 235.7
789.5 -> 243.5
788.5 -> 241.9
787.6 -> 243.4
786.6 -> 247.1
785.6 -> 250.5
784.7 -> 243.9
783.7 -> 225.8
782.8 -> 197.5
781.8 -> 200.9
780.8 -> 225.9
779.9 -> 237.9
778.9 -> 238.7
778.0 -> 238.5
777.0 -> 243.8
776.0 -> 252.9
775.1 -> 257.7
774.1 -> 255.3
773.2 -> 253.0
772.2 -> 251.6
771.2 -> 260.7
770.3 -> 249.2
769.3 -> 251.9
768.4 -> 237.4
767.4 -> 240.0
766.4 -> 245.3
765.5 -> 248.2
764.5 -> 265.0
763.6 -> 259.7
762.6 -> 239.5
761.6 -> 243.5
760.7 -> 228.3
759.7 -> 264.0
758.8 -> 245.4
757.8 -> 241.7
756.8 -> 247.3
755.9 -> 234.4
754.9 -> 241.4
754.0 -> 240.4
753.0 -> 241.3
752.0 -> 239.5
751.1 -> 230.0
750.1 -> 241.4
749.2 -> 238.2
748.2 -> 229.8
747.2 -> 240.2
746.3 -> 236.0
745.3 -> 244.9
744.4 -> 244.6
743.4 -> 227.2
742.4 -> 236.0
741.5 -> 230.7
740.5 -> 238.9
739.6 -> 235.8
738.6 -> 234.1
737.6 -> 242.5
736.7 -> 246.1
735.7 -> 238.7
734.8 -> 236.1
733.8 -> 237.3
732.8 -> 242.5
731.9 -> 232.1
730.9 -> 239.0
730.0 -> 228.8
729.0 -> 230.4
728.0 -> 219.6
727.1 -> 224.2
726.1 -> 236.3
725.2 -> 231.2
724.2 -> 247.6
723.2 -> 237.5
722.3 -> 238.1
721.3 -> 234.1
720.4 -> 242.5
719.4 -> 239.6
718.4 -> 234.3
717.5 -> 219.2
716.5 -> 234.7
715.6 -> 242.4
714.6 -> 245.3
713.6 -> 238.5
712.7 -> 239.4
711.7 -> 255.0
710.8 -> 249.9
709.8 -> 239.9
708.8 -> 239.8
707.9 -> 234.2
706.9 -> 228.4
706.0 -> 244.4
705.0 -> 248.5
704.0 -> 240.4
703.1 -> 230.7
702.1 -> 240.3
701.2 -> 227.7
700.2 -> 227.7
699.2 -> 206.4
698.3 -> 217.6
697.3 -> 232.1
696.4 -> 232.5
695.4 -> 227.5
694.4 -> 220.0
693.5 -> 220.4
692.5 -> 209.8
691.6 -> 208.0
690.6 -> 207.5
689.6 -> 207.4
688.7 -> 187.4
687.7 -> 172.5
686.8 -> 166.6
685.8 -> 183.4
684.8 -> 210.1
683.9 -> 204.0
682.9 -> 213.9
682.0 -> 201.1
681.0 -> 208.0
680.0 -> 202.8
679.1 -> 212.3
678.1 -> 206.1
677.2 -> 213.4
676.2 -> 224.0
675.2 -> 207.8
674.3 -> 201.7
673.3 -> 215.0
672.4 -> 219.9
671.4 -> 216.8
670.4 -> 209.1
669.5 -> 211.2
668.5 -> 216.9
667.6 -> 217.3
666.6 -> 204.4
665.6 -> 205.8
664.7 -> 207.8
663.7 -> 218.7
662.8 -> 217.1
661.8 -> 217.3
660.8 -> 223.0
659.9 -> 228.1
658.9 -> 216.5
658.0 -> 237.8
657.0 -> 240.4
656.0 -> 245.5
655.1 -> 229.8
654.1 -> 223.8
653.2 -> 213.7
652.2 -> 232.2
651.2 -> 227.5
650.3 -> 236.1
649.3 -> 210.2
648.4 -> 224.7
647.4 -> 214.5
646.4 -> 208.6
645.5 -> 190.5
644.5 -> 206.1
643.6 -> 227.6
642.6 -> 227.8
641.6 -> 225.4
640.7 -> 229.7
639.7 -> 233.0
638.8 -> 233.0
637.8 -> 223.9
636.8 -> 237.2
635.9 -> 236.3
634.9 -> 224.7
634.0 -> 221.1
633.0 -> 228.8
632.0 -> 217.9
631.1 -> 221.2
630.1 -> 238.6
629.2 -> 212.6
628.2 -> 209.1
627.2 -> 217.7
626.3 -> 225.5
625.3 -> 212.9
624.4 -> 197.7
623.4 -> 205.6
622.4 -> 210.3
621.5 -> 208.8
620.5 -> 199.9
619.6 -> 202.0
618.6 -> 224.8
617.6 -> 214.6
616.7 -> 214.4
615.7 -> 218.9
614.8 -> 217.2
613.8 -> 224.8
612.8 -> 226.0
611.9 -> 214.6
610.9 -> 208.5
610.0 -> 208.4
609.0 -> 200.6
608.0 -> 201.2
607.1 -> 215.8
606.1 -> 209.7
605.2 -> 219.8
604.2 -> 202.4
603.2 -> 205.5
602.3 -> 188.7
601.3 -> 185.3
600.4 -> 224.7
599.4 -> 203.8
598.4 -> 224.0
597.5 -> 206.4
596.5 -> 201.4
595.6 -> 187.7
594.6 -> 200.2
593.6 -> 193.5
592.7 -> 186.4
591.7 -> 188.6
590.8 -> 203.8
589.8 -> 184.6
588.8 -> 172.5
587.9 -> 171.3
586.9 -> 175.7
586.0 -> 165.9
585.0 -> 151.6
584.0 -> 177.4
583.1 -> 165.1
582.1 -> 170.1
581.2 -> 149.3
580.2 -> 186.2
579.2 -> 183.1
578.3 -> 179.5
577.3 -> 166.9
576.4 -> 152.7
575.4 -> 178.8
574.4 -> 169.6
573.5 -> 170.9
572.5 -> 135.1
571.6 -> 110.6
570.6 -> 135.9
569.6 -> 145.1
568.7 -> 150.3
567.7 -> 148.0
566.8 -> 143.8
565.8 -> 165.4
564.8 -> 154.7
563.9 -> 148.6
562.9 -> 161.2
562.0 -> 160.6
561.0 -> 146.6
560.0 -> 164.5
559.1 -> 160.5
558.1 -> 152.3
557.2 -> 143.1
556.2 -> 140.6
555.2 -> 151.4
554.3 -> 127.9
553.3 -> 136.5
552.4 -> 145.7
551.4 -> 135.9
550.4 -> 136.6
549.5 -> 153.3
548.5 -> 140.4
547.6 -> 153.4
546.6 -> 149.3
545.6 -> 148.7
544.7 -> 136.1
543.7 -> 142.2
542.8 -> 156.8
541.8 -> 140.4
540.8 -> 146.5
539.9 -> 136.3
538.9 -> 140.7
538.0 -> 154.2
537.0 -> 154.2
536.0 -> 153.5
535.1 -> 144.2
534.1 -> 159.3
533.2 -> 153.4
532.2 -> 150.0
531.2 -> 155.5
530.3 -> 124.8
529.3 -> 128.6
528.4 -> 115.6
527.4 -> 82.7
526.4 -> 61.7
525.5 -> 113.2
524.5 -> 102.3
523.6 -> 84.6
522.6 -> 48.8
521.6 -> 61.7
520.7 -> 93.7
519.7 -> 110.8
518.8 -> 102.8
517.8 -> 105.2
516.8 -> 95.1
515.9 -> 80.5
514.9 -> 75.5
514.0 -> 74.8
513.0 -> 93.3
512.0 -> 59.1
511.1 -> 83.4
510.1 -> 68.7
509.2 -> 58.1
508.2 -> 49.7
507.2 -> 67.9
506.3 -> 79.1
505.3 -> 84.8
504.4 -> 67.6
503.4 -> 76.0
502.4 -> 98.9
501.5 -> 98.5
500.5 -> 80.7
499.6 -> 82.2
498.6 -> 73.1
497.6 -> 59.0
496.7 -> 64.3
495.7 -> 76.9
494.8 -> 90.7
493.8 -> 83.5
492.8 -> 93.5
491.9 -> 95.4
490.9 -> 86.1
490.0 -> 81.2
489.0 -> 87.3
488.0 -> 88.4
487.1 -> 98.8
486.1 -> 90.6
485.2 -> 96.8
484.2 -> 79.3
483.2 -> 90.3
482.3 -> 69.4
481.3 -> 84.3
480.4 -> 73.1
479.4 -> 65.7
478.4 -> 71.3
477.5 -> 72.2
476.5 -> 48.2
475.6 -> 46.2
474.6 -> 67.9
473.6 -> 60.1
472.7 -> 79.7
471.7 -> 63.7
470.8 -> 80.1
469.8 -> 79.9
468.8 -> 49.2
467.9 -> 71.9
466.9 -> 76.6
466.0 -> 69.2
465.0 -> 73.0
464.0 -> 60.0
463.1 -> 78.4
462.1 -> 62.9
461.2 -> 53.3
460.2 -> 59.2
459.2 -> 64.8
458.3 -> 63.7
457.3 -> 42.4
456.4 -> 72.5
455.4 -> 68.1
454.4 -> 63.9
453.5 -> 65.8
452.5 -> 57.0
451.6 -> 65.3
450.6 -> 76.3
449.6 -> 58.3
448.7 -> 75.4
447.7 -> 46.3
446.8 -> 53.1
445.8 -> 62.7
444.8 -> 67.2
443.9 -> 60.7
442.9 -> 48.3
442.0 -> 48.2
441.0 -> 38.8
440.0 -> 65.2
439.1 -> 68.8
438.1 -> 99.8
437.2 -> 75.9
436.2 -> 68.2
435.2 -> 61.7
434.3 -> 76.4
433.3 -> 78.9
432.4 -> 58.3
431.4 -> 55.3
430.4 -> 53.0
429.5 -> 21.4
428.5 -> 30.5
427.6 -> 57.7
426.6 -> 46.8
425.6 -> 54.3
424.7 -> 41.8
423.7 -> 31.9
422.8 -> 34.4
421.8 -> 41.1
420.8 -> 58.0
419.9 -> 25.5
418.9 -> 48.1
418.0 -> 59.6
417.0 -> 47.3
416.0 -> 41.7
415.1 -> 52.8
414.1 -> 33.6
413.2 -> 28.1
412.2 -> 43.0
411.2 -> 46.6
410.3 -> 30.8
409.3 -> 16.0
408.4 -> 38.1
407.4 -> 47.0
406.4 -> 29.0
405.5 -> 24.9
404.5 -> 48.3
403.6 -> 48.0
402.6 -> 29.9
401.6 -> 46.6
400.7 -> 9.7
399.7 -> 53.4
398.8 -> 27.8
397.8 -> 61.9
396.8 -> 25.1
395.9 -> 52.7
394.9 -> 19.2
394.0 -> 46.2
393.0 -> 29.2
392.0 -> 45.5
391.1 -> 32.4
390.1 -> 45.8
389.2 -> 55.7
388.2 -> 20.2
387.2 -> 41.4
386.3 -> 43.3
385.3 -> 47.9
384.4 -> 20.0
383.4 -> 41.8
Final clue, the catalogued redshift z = 0.327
